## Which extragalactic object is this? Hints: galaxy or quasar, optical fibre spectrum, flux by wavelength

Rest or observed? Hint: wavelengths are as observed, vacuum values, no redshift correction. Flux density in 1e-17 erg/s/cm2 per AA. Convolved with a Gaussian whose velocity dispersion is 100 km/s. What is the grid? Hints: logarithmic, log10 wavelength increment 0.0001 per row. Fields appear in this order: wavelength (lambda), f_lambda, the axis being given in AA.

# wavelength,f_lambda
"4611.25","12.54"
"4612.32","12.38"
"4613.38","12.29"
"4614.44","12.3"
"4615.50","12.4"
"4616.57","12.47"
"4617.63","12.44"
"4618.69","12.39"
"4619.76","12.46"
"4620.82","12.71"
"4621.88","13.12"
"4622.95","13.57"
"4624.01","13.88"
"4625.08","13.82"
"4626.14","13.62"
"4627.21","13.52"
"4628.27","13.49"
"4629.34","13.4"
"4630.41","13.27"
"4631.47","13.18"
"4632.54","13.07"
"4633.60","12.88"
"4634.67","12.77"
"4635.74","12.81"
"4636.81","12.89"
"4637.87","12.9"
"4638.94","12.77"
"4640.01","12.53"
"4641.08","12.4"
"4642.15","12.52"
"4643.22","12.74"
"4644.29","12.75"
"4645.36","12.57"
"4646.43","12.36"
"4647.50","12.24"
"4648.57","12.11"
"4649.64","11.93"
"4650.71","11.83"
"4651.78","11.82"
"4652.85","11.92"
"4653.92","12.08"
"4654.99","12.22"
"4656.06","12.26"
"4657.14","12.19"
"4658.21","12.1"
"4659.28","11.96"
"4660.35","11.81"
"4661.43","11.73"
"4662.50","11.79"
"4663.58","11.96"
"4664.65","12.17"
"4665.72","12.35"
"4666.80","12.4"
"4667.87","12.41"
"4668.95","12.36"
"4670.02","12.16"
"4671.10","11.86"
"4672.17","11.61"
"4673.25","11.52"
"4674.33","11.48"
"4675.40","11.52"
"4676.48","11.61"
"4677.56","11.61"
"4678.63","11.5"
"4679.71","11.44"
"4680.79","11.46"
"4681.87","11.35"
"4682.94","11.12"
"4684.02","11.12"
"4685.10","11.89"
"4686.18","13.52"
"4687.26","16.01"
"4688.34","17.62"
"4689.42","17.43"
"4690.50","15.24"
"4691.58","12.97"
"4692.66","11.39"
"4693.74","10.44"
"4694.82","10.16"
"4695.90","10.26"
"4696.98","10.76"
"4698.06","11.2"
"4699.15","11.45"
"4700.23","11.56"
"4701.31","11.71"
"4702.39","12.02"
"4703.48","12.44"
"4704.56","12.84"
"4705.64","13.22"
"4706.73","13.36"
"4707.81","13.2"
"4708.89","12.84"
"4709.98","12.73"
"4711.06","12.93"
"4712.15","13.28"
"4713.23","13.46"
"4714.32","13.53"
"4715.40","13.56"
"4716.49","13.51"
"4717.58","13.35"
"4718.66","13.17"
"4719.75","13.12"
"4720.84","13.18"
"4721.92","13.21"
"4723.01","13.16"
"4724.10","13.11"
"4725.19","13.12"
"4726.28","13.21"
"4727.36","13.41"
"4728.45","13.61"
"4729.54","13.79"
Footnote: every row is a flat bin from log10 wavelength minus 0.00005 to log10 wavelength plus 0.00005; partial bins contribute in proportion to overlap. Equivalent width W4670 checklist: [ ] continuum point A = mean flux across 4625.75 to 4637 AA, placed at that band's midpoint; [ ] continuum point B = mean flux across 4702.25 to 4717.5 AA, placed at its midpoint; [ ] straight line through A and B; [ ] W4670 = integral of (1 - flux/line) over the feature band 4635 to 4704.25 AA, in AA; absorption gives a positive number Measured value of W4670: 4.8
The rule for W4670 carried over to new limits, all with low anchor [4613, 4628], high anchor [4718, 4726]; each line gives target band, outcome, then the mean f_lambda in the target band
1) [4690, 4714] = 1.57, 12.3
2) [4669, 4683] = 1.57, 11.6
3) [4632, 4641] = 0.12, 12.8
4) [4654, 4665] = 0.85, 12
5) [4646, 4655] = 0.67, 12.1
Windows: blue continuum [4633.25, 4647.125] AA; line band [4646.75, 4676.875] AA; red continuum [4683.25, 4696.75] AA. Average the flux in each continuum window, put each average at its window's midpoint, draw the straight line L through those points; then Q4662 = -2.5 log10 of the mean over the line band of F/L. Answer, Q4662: 0.08 mag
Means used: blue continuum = 12.7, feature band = 12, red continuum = 13.1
